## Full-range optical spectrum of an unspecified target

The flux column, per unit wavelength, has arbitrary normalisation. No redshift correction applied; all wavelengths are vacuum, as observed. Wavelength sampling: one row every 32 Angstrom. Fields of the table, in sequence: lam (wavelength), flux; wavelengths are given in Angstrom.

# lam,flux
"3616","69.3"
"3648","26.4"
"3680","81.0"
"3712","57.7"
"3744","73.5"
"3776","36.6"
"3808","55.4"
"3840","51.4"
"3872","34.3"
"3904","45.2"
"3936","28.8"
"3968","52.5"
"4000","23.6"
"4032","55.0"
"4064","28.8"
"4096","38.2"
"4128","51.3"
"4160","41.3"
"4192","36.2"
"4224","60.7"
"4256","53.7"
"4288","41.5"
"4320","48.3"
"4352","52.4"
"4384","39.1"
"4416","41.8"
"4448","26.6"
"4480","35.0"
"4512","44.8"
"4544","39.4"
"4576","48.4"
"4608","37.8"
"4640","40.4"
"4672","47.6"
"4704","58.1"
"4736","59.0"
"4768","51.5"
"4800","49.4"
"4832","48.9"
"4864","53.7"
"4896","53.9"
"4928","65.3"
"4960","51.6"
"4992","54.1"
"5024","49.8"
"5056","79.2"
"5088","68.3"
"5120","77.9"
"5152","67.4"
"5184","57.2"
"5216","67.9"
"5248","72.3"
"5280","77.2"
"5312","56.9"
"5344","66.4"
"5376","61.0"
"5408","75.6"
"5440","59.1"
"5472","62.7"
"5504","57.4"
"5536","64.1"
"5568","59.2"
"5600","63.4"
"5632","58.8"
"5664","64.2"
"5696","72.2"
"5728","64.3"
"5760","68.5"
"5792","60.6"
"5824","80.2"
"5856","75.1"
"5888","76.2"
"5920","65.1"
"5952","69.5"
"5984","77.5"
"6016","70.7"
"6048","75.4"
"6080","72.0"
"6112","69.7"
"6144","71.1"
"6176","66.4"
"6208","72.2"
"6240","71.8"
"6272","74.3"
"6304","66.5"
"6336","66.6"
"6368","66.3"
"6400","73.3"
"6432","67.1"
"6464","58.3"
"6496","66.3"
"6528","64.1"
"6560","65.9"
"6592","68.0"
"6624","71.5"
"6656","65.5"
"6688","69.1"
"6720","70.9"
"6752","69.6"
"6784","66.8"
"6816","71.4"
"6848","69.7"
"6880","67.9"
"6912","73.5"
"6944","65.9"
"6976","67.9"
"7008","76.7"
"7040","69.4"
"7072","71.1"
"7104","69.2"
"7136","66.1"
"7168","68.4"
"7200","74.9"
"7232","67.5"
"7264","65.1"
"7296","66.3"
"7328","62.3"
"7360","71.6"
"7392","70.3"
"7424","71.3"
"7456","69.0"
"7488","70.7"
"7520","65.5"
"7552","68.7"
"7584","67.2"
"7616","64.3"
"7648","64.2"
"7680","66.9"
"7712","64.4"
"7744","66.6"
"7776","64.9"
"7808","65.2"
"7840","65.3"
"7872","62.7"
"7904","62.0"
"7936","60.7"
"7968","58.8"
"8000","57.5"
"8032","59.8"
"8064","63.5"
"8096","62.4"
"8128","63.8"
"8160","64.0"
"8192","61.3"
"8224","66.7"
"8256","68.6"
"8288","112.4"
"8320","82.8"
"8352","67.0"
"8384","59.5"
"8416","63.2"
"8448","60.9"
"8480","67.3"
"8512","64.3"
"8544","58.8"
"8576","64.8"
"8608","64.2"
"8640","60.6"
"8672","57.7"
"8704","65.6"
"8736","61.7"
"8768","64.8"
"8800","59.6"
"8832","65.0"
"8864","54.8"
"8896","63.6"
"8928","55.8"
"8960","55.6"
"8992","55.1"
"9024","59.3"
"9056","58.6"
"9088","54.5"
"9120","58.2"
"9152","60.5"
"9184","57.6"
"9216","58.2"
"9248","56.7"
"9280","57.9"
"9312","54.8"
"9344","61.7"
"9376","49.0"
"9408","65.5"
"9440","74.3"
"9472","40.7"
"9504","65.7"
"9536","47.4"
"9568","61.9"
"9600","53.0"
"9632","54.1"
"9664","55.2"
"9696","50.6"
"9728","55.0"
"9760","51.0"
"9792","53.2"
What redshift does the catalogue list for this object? 0.26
